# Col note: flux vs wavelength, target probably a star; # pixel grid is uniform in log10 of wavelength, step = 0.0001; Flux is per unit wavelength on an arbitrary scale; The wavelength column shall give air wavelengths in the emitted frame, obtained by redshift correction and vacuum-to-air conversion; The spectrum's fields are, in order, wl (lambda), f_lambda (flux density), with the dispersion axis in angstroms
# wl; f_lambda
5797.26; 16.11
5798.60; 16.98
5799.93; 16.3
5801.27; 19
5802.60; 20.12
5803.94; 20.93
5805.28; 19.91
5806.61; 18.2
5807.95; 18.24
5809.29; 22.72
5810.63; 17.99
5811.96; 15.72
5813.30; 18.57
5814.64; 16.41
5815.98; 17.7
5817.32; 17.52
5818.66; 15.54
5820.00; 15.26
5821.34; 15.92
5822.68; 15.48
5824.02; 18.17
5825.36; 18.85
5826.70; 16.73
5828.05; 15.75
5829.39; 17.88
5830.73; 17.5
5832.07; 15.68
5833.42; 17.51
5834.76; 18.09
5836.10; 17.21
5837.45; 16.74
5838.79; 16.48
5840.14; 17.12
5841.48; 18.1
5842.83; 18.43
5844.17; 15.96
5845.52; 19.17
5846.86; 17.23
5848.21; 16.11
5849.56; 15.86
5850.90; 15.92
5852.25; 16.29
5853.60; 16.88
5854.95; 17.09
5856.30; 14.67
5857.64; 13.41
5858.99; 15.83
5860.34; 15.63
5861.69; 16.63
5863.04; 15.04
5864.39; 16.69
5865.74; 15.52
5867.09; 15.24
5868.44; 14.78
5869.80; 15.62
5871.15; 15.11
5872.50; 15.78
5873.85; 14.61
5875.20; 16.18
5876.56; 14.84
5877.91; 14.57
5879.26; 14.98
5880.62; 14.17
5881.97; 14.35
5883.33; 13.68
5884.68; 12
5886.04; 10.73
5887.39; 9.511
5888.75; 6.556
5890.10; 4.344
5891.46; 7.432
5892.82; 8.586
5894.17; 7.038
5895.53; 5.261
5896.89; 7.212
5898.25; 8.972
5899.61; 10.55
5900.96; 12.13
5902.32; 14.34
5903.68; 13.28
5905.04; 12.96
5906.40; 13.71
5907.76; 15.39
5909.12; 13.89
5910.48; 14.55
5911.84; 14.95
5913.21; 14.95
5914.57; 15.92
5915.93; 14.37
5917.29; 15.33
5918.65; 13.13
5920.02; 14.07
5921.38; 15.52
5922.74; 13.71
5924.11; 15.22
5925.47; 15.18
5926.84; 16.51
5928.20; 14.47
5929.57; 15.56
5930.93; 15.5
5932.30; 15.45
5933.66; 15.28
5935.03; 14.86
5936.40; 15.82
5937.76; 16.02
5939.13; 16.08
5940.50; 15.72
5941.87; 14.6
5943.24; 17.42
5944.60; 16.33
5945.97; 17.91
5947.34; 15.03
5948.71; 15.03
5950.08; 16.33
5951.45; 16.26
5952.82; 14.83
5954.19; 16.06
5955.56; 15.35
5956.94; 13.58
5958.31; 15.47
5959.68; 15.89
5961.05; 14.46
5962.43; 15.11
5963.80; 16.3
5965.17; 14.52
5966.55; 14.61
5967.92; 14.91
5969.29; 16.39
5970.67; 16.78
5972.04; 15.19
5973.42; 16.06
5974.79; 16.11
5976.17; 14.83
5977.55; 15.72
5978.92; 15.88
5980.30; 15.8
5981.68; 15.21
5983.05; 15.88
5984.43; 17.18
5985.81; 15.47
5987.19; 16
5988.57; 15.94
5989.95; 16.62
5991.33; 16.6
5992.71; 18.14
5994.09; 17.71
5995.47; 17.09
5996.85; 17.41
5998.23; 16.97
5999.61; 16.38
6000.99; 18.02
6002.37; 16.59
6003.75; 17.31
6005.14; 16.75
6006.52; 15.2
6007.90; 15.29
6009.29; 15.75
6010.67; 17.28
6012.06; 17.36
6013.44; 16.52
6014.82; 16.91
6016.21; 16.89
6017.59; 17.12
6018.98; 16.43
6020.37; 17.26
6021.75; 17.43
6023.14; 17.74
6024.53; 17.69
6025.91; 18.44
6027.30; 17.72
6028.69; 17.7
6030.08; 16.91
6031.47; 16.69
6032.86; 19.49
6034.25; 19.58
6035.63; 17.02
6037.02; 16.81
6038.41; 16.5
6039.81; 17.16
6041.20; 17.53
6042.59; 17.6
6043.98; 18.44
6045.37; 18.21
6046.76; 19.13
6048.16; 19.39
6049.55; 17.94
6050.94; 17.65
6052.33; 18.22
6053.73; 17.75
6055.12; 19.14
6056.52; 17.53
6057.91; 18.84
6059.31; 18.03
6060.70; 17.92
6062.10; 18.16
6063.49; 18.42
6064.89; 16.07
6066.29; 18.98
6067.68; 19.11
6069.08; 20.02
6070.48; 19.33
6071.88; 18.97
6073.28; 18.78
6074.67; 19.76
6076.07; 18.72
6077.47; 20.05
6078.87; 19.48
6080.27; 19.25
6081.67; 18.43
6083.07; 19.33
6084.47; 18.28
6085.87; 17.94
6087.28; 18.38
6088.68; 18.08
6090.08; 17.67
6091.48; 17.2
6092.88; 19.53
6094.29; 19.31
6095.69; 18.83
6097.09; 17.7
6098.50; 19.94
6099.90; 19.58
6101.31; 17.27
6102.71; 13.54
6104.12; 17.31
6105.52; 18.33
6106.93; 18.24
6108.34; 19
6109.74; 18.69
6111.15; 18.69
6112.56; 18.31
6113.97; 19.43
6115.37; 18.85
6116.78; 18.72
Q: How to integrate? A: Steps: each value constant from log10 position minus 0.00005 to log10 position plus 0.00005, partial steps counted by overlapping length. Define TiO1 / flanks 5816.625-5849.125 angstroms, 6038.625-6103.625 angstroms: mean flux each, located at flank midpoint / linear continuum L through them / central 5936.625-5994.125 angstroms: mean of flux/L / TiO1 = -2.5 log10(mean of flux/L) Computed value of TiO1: 0.13 mag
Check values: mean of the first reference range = 17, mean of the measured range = 15.8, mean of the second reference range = 18.4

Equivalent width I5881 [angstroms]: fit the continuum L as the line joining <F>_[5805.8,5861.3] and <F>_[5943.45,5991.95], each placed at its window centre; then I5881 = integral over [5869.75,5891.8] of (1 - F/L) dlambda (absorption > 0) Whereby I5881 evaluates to 5.3 angstroms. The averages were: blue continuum 17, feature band 12.6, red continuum 15.7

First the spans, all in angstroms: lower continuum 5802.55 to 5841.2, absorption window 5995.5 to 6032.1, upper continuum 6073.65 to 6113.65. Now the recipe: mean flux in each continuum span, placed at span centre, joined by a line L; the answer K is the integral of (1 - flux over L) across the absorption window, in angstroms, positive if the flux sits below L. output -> 2.42 angstroms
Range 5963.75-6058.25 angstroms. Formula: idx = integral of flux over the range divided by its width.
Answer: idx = 17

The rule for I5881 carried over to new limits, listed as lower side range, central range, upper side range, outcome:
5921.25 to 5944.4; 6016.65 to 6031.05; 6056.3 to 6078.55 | 0.2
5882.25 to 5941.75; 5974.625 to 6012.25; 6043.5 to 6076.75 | -1.0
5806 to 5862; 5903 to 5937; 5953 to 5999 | 3.2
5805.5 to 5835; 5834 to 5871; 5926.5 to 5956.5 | 1.3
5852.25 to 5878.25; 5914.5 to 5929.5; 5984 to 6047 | 1.2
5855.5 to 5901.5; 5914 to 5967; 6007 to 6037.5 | -2.8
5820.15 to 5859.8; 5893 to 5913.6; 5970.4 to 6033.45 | 6.0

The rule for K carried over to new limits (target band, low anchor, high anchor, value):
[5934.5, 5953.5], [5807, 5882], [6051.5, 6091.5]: 1.6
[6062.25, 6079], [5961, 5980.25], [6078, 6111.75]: -1.1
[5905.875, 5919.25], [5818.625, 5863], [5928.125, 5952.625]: 1.1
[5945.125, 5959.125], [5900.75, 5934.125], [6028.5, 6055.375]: 0.0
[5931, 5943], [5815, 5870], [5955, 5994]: 0.3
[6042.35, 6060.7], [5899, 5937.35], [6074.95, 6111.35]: -0.8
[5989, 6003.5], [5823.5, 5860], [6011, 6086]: 0.5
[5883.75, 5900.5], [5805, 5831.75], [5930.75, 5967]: 8.2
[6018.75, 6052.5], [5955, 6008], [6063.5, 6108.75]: -1.0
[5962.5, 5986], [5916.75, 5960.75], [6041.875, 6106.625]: 0.8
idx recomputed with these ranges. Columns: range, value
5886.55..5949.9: 13.4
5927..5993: 15.7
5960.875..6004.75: 16.2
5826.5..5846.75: 17.2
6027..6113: 18.3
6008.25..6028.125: 17.1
